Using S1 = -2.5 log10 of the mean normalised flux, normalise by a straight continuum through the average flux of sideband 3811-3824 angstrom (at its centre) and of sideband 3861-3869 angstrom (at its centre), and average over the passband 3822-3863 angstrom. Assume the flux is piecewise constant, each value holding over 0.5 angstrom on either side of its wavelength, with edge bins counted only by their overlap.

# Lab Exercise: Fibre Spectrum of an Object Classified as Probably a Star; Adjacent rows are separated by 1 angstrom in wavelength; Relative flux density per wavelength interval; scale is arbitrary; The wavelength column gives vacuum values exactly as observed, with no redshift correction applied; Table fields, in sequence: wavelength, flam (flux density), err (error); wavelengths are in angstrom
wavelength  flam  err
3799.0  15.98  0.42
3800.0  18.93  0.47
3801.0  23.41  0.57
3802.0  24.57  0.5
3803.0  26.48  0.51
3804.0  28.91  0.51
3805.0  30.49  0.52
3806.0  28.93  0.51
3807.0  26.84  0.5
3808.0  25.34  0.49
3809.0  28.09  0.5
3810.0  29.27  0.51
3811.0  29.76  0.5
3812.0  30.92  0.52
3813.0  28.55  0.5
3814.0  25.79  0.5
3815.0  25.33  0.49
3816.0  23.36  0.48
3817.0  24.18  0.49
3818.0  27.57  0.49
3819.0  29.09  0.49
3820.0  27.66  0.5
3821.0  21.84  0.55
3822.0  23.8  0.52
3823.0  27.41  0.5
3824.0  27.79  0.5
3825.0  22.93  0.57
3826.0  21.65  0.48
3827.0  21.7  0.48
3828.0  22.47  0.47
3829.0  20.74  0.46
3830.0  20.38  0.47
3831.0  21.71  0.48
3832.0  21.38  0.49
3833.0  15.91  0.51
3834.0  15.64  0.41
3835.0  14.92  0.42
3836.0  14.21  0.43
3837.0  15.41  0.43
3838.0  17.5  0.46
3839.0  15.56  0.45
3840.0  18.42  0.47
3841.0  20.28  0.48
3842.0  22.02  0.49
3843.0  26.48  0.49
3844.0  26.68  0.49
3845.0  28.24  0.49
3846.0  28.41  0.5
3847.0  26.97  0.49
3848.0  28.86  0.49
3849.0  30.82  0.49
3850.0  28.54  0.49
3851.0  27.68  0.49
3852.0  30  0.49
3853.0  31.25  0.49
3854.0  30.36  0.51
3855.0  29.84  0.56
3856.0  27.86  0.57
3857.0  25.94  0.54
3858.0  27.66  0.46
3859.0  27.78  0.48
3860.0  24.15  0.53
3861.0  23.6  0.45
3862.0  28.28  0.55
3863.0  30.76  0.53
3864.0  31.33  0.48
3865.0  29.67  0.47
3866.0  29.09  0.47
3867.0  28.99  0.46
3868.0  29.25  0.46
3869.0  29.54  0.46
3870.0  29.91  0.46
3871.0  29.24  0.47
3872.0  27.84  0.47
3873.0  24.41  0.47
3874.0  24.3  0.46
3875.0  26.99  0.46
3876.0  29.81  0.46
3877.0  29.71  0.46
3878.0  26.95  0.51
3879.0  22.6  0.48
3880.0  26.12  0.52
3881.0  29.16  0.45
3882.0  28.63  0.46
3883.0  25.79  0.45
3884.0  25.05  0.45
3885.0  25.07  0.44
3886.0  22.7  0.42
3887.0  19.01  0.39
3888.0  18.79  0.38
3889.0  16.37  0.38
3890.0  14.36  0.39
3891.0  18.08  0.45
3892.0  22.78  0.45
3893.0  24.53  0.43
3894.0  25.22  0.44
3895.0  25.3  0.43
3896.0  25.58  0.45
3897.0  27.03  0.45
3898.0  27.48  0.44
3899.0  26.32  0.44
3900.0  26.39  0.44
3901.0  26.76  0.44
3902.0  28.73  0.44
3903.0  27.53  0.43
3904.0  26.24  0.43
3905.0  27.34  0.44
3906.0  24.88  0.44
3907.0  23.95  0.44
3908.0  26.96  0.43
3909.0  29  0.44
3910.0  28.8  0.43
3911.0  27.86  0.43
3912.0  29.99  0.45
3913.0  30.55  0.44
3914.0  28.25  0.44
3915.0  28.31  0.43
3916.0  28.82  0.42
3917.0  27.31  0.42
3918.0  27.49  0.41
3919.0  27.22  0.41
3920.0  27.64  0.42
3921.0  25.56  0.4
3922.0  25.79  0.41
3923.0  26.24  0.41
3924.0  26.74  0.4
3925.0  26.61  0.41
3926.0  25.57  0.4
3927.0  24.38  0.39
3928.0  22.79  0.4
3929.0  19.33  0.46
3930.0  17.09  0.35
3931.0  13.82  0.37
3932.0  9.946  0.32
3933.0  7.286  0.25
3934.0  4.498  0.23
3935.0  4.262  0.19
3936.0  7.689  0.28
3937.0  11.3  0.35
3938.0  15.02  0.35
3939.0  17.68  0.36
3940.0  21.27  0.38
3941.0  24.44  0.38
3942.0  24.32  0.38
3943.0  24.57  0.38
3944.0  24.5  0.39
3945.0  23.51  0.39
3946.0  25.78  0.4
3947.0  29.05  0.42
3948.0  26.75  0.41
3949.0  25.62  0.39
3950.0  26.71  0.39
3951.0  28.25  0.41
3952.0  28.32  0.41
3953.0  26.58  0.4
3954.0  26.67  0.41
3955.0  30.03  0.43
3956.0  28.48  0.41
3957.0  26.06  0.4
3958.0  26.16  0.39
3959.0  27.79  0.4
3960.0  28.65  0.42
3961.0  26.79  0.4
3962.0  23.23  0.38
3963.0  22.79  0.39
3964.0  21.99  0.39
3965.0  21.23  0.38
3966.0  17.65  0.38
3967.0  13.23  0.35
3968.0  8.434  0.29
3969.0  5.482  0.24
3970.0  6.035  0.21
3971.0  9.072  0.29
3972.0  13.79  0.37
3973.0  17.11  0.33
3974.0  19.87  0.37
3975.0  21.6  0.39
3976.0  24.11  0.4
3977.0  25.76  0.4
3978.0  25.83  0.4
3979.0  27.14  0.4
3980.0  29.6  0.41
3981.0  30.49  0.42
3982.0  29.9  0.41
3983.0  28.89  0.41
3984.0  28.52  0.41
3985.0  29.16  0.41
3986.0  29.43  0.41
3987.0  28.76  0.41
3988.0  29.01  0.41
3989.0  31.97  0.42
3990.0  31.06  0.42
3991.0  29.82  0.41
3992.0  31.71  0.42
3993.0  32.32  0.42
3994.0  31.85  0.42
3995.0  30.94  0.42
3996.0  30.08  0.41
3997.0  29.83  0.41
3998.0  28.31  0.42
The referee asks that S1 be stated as 0.17 mag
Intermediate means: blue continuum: 26.5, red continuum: 29.2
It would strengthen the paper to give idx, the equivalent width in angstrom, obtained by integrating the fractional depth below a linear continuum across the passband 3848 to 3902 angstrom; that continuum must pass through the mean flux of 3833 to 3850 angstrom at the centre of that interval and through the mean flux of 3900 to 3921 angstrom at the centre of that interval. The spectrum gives -4.3 angstrom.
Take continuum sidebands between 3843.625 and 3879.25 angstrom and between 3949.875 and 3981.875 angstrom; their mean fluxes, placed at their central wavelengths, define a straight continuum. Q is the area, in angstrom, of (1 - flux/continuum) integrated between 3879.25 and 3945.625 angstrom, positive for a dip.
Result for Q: 5.9 angstrom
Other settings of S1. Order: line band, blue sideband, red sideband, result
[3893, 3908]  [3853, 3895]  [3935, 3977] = -0.076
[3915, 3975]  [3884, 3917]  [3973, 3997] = 0.254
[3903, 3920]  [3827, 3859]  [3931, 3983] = -0.246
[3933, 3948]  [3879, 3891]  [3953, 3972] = 0.151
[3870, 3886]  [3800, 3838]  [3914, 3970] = -0.162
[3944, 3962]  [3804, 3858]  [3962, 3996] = -0.124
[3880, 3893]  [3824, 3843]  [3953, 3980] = -0.114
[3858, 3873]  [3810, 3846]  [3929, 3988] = -0.249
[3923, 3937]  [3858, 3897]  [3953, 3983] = 0.404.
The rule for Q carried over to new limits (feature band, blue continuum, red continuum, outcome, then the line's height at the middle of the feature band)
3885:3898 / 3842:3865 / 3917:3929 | 2.34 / 26.9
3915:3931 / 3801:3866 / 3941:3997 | 0.07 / 25.1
